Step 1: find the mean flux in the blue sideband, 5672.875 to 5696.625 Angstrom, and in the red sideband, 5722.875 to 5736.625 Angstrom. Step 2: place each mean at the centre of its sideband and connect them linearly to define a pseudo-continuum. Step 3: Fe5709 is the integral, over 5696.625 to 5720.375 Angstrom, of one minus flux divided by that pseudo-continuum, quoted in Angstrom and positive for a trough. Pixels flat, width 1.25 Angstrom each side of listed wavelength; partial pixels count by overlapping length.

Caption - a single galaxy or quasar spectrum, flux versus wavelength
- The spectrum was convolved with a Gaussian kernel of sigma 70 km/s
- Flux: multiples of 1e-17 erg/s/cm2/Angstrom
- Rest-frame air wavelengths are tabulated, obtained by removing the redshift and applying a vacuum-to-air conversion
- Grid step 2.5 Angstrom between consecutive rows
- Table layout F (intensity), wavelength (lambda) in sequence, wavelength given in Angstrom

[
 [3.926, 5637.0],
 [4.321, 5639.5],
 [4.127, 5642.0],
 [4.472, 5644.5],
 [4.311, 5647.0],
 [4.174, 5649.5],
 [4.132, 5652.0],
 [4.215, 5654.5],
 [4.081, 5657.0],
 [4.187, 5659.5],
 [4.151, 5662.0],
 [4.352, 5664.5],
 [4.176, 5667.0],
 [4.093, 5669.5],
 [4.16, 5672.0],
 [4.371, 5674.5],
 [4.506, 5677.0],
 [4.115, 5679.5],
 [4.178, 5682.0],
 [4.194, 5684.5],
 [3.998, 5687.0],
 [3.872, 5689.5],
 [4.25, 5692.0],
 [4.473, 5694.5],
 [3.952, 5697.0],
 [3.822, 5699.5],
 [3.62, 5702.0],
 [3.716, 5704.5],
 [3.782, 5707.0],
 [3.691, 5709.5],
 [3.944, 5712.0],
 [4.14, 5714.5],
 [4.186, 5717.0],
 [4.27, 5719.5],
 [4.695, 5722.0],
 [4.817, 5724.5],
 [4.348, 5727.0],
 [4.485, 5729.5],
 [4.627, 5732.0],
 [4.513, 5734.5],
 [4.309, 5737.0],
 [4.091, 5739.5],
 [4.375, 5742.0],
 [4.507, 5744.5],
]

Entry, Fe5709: 2.6 Angstrom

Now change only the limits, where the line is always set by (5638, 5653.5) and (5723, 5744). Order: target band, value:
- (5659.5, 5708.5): 2.7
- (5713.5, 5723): 0.2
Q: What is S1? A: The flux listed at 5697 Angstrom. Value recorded 3.952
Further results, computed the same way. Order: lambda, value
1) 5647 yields 4.311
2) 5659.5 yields 4.187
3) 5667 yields 4.176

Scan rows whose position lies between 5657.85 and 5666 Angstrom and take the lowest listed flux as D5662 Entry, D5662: 4.151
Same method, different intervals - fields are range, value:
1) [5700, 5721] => 3.62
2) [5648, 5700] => 3.822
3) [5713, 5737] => 4.14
